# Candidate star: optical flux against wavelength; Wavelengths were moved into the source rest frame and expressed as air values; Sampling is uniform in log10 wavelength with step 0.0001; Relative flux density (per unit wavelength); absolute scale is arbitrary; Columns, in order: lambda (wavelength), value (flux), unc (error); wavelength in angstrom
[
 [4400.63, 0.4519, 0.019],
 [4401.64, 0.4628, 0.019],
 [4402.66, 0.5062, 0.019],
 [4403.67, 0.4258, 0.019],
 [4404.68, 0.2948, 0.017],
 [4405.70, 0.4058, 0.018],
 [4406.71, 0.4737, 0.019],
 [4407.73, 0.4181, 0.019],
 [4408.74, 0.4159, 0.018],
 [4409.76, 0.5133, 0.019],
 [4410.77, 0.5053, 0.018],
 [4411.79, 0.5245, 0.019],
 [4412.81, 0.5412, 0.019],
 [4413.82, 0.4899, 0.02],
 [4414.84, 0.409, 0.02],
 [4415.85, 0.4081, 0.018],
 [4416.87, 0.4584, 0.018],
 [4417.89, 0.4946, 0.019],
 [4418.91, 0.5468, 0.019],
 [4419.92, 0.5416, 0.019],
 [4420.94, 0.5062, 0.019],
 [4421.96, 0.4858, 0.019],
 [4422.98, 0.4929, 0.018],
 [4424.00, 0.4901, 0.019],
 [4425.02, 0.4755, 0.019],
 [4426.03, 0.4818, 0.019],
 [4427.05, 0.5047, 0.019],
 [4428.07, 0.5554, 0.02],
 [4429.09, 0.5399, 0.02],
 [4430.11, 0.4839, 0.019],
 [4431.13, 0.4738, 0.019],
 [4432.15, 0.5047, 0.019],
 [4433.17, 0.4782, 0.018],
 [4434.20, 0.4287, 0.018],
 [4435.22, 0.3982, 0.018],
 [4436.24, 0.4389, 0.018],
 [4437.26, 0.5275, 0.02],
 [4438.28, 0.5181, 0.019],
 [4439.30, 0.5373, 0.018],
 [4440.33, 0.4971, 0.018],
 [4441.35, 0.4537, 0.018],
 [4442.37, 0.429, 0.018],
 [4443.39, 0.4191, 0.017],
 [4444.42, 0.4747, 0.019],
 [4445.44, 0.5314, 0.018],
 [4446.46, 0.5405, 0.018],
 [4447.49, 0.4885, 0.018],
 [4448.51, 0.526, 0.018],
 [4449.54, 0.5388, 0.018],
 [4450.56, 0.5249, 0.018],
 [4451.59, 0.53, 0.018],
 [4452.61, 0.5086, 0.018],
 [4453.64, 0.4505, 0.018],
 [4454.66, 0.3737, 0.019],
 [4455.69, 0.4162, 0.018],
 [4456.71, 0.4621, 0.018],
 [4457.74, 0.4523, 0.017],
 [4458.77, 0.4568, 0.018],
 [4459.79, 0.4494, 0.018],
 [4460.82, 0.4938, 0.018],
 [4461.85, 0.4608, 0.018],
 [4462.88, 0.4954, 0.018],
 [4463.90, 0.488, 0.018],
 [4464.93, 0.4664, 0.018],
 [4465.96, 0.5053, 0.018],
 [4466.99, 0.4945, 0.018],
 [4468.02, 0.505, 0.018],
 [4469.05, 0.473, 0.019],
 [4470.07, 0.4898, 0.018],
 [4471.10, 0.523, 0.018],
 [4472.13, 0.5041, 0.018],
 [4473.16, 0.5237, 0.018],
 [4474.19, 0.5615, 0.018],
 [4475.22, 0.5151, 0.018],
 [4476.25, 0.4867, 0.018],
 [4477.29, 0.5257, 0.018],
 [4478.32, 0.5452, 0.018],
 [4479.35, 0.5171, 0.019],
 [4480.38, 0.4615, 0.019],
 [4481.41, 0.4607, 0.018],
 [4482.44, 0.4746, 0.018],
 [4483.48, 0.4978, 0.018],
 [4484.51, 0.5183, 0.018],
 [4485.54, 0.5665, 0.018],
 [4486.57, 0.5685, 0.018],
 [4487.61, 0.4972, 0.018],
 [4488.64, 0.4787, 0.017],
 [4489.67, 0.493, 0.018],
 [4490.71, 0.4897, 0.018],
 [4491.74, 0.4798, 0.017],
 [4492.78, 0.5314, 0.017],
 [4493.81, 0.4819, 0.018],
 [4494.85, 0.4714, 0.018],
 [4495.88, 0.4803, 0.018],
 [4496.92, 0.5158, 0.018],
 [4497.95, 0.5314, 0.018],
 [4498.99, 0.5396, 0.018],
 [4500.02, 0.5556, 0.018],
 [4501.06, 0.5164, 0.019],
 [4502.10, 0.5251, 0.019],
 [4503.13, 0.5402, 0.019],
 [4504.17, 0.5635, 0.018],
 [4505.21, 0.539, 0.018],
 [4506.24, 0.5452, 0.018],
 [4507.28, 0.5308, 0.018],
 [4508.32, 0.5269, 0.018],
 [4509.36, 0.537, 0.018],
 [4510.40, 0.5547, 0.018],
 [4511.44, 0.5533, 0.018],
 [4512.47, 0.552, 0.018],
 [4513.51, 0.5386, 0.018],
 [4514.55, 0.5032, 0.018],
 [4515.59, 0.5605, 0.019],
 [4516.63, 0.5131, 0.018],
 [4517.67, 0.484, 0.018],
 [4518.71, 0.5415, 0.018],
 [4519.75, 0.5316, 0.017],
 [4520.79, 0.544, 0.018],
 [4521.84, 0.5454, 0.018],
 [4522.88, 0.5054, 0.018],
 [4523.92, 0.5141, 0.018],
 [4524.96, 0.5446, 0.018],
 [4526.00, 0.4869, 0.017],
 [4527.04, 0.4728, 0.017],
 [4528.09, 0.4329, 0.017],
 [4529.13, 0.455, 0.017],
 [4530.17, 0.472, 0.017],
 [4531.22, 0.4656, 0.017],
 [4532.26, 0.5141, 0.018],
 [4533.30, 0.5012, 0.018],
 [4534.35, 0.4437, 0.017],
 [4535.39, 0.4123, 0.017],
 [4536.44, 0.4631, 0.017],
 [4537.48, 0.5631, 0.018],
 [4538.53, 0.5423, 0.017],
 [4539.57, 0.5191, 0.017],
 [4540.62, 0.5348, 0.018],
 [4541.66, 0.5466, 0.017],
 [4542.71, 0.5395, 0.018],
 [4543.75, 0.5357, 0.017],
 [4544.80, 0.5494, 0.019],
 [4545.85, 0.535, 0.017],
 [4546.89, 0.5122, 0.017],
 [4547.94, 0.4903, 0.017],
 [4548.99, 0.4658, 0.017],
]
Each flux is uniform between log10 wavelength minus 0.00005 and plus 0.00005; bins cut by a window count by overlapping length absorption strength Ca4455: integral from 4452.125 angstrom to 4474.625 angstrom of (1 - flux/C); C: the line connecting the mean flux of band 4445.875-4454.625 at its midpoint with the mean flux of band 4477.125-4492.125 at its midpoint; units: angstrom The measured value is 1.2 angstrom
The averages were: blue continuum 0.506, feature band 0.479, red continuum 0.505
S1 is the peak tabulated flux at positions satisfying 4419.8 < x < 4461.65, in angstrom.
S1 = 0.5554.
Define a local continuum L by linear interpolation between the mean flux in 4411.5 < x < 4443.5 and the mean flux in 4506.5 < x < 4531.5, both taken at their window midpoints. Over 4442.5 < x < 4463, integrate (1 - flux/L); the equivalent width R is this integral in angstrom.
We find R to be 0.7 angstrom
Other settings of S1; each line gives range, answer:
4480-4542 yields 0.5685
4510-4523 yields 0.5605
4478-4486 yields 0.5665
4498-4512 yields 0.5635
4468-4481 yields 0.5615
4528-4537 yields 0.5141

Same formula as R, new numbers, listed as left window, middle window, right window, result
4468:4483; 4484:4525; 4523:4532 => -2.74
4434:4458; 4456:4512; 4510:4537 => -1.86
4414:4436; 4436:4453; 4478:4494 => -0.35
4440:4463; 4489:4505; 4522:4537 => -1.21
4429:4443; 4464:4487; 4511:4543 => -0.79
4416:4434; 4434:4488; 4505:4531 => 1.59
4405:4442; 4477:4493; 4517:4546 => -0.31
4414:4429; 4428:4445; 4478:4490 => 0.56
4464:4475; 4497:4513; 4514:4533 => -1.12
